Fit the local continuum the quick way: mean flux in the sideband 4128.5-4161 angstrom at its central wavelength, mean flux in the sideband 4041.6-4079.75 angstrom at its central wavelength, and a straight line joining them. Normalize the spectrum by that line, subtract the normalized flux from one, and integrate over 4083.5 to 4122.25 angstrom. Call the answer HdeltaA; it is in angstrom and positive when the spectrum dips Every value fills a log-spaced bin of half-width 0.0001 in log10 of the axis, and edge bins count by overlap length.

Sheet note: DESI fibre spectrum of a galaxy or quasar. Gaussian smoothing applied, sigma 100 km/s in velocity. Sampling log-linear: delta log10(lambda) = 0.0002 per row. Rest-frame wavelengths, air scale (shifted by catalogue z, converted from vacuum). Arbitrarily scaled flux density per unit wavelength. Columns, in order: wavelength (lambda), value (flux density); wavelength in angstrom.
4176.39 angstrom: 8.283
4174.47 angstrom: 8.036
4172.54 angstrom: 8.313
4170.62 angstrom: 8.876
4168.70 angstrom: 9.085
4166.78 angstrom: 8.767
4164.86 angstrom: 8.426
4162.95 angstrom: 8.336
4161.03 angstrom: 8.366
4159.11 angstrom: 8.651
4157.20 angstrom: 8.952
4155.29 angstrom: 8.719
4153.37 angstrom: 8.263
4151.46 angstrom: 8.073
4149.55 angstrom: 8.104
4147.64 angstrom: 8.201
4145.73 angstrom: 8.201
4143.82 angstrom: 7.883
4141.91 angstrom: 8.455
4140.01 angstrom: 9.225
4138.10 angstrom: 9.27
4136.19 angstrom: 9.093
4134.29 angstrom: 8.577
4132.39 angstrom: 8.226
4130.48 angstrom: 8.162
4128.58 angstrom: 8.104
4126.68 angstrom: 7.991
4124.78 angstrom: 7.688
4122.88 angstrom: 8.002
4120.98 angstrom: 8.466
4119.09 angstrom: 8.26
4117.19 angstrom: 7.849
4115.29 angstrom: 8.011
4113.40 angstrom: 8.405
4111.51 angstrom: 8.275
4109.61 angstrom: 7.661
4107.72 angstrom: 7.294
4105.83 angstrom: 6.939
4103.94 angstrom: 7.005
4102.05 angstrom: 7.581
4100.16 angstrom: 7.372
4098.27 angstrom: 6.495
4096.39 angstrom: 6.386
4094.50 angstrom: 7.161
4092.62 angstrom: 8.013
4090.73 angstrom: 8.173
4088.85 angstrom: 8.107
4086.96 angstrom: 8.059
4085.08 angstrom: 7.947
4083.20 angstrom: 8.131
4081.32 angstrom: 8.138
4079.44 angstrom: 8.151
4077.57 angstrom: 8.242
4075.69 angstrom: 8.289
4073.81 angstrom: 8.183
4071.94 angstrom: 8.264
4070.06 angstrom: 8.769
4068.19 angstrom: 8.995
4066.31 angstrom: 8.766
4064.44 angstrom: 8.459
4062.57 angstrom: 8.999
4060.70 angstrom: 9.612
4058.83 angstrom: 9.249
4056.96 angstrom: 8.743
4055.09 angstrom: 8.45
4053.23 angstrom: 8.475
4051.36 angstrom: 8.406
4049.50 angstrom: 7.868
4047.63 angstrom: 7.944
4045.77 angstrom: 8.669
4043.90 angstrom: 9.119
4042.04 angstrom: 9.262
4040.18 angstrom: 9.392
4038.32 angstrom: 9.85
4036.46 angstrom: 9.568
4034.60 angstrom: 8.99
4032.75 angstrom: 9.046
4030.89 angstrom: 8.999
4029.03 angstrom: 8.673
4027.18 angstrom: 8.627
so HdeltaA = 3.9 angstrom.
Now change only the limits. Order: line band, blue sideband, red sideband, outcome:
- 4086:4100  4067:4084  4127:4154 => 1.5 angstrom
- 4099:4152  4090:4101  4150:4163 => -1.5 angstrom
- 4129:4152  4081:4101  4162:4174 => -0.6 angstrom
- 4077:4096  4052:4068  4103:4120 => 0.7 angstrom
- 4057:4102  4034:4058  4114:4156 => 2.4 angstrom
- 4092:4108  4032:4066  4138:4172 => 2.9 angstrom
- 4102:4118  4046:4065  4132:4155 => 1.6 angstrom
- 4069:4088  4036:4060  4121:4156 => 1.0 angstrom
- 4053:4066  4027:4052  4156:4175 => 0.0 angstrom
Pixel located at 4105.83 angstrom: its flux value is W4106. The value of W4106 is 6.939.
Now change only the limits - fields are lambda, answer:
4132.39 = 8.226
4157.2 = 8.952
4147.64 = 8.201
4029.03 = 8.673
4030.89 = 8.999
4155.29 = 8.719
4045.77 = 8.669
